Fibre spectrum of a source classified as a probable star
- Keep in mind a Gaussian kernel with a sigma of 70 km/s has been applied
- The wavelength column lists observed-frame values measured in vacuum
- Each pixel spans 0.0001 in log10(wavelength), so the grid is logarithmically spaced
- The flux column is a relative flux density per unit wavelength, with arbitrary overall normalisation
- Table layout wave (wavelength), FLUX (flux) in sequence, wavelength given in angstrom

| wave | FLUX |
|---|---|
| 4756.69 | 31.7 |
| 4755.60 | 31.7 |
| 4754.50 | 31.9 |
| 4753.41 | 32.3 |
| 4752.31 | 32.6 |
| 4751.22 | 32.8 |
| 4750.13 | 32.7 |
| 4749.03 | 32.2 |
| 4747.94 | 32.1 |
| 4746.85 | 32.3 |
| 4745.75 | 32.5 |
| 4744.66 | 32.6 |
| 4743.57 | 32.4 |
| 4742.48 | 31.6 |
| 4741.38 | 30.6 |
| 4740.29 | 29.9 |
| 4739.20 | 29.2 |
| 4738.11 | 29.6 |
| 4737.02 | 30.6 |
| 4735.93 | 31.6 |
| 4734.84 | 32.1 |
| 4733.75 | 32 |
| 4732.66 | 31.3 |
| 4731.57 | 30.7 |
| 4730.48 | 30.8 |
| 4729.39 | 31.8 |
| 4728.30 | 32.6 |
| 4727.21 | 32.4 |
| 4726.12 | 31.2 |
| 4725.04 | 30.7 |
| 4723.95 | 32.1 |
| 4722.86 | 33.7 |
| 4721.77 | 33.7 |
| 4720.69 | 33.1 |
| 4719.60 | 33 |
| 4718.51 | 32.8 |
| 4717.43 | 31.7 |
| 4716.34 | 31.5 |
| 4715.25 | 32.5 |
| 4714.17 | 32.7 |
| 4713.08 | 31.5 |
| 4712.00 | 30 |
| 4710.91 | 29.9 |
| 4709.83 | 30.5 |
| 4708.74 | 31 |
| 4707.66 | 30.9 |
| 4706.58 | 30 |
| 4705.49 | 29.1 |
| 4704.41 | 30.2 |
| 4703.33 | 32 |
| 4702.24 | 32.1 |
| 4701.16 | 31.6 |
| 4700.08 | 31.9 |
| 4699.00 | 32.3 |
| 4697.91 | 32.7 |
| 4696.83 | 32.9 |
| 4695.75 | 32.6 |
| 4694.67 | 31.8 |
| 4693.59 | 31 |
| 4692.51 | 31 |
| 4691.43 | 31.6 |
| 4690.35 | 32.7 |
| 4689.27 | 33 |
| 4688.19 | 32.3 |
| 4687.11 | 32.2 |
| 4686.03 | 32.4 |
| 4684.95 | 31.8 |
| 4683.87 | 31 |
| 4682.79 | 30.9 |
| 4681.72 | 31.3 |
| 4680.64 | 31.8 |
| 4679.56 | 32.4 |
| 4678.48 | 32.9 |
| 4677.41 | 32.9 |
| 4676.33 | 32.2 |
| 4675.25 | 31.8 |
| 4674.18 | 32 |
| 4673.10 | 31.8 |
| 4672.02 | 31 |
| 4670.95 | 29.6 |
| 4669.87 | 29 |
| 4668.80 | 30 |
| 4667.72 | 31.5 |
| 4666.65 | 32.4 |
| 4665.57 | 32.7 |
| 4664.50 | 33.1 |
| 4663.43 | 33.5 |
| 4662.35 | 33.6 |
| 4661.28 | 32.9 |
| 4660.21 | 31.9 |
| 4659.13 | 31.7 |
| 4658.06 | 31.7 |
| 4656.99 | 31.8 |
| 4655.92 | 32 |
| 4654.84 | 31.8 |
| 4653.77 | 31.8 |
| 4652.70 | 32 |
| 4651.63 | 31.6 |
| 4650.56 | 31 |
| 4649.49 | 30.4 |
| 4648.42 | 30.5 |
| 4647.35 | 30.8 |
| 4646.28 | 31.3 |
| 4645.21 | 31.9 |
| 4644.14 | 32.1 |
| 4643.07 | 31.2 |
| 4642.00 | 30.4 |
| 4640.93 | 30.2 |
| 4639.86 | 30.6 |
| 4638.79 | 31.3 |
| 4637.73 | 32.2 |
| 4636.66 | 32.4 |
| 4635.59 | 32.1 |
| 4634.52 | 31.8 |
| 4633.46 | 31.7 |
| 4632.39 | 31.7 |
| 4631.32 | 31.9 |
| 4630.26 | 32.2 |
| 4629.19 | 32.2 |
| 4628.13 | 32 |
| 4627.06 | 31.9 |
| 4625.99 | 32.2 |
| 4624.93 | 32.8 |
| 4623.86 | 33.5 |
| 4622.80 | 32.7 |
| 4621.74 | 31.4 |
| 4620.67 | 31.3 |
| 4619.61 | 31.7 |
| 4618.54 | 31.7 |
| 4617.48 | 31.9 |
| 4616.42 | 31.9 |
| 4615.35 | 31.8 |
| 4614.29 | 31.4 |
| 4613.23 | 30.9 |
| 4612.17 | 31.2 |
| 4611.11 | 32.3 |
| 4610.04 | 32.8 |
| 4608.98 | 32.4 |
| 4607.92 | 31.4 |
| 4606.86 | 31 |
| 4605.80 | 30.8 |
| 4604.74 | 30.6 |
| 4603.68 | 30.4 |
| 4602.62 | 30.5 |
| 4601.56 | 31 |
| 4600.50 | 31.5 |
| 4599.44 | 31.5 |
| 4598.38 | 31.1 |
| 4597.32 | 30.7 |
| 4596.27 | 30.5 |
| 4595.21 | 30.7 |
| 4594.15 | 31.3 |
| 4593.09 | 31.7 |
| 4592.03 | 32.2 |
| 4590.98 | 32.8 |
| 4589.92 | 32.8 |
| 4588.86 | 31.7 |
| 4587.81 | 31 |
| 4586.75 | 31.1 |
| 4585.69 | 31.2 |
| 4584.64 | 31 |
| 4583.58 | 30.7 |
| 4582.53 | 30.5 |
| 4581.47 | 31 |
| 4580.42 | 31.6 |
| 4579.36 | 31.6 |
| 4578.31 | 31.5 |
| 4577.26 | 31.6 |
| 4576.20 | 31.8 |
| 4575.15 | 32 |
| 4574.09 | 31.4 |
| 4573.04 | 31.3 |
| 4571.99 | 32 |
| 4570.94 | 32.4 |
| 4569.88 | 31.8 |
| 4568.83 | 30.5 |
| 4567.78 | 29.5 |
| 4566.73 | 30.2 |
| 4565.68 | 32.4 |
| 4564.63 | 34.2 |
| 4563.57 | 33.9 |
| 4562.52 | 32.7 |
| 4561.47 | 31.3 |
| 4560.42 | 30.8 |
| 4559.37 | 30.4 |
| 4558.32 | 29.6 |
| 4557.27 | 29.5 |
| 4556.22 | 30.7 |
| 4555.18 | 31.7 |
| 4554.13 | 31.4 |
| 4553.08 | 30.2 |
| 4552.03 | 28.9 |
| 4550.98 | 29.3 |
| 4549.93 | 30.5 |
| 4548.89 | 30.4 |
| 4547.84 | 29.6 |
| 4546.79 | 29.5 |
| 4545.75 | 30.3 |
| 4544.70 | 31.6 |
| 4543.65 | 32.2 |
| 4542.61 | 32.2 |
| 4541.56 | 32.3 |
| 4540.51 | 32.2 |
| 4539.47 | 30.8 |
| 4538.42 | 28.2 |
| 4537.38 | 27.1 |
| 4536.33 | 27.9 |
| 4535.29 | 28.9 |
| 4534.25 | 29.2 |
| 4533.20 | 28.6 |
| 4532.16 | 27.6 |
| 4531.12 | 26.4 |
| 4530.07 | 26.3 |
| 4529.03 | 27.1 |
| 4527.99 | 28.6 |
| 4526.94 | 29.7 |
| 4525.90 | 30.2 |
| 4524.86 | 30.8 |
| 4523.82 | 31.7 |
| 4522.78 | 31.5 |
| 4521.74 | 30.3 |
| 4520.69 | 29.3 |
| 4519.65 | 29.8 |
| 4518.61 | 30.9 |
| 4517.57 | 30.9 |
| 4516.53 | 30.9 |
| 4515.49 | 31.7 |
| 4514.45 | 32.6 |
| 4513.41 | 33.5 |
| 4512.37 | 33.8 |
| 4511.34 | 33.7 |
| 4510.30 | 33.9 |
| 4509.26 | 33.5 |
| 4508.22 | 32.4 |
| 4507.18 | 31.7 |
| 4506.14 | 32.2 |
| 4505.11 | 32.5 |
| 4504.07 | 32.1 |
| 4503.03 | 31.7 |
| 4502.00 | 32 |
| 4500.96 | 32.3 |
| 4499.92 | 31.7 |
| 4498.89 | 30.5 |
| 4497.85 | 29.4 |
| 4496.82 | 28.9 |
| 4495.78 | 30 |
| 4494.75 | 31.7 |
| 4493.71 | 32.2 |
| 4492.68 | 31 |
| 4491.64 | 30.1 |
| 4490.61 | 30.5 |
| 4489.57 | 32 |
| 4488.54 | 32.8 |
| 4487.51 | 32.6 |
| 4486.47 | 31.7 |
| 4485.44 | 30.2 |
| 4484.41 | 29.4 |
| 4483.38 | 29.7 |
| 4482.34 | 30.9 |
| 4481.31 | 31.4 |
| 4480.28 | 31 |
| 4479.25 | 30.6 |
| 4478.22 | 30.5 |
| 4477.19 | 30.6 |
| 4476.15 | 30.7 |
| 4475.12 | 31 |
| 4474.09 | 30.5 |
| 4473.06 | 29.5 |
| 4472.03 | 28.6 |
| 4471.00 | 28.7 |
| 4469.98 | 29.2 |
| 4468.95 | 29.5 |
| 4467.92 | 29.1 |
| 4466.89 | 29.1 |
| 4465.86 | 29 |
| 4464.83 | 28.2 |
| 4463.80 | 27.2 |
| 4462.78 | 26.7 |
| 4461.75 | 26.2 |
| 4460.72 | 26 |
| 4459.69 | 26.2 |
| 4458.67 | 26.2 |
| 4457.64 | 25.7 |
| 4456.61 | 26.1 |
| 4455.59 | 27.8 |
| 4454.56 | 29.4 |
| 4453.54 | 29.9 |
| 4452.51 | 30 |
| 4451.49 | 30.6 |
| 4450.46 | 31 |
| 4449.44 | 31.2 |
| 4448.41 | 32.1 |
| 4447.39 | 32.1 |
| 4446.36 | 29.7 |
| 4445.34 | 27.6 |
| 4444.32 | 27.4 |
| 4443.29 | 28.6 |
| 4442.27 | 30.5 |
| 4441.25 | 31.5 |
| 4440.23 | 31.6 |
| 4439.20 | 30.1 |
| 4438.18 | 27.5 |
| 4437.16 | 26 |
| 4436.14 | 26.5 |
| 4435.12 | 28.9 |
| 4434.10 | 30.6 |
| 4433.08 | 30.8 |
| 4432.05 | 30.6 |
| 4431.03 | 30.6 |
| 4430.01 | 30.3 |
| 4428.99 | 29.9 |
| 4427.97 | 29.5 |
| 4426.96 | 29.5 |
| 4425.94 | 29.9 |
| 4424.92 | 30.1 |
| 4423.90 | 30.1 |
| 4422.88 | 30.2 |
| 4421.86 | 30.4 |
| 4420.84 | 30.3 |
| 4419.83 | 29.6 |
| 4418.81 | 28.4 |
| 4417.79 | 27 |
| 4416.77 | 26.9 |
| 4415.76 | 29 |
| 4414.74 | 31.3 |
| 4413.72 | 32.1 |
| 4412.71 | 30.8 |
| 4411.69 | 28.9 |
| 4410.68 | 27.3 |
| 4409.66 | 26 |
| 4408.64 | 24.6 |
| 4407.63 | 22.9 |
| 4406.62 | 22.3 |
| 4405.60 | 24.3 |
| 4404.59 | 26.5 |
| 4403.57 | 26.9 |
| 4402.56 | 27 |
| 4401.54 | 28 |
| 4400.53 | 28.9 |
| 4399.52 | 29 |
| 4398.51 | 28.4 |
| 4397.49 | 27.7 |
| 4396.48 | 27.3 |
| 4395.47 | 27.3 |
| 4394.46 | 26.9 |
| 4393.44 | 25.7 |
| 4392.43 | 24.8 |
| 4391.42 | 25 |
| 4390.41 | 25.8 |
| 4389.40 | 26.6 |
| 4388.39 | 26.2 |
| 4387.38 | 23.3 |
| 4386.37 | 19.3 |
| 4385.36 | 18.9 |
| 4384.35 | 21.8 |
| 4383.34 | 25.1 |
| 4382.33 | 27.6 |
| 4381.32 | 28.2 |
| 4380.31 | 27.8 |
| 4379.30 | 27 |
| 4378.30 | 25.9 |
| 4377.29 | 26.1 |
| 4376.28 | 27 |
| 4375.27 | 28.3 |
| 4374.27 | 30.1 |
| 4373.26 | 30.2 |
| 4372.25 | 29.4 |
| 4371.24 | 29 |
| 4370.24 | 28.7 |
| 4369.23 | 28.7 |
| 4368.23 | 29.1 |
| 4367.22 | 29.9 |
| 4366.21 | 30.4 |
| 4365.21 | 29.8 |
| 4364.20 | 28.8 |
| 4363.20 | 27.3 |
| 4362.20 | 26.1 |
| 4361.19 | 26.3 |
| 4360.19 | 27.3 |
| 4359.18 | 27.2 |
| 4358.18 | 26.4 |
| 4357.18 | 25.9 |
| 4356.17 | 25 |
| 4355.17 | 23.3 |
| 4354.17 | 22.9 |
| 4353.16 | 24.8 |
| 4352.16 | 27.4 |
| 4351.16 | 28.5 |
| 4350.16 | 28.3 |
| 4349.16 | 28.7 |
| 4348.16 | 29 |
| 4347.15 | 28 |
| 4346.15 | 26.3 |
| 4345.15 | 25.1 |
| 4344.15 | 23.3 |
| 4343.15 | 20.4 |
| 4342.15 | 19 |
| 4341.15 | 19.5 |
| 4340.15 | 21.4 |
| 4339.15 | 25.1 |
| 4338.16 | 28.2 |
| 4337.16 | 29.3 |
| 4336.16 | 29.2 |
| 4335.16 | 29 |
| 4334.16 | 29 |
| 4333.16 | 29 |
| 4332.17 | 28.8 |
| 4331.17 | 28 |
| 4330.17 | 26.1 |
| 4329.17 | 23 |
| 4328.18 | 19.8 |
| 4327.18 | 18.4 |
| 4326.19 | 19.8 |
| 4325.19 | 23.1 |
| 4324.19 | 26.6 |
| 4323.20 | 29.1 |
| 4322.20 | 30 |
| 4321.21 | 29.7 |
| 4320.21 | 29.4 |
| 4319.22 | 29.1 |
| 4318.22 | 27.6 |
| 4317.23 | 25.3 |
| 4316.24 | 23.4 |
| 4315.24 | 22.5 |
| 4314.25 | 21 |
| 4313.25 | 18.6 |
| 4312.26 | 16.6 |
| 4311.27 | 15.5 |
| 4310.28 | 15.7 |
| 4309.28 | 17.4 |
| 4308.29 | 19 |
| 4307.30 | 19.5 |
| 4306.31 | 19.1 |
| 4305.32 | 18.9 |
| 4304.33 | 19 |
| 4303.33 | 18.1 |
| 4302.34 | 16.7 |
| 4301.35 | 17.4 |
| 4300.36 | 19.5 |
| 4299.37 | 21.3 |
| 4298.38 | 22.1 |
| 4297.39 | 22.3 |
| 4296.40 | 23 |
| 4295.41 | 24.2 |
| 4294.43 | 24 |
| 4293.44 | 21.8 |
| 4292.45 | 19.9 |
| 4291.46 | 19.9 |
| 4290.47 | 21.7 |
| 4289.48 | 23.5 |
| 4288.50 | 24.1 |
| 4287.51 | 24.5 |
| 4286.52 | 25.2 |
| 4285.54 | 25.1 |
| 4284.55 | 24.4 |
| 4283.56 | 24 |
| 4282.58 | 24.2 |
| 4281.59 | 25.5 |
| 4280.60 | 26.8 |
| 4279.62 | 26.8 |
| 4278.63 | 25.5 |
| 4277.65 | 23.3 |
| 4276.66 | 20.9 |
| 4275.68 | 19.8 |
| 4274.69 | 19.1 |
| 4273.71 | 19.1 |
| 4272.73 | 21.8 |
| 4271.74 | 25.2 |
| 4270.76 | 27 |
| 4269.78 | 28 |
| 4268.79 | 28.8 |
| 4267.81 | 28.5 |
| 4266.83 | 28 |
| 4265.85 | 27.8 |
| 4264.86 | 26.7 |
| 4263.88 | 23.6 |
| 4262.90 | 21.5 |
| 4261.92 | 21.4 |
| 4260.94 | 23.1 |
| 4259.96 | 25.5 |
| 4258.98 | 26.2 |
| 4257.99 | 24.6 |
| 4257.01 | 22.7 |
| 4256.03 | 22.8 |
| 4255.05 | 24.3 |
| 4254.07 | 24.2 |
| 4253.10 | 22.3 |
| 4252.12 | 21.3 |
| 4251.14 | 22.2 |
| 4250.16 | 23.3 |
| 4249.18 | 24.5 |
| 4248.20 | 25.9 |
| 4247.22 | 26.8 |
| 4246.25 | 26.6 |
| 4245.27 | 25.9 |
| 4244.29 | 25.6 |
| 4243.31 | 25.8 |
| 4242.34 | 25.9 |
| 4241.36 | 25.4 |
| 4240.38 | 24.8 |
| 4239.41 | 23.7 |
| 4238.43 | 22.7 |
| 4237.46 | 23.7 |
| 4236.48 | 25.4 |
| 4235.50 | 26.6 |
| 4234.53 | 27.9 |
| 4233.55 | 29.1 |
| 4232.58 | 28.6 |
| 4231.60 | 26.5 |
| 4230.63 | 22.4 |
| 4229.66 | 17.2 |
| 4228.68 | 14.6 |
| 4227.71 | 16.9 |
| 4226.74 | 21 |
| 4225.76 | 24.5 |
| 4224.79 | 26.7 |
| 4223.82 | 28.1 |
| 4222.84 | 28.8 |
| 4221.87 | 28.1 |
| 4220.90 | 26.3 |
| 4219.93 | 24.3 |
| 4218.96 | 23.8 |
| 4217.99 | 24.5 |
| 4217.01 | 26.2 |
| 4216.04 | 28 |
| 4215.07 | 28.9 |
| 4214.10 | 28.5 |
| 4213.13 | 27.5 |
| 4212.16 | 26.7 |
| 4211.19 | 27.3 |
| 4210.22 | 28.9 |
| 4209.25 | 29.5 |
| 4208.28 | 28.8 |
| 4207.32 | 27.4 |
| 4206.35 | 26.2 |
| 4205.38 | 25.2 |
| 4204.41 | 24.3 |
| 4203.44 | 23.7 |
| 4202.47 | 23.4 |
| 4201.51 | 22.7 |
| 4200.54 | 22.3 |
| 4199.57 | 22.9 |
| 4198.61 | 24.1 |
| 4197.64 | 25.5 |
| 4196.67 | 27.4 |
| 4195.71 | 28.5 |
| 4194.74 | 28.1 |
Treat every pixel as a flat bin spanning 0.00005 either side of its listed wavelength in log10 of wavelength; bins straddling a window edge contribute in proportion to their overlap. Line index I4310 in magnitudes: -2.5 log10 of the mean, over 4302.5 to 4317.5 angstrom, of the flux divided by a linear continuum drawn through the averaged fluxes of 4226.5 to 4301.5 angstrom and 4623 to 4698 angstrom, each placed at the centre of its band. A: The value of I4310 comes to 0.28 mag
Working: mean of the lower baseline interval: 23.8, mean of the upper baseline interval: 31.8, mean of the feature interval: 19.2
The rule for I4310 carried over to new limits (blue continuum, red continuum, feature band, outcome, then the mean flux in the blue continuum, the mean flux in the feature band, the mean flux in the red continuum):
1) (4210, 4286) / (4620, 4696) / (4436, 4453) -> -0.06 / 24.8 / 29.7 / 31.8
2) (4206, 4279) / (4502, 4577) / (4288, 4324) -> 0.20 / 24.9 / 21.9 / 30.8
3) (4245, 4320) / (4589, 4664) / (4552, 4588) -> -0.04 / 22.9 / 31.3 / 31.7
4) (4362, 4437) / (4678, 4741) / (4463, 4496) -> -0.06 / 27.7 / 30.3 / 31.6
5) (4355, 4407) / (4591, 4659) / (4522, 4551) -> 0.00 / 26.8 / 29.7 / 31.6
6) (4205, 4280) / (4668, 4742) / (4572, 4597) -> -0.06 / 25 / 31.4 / 31.5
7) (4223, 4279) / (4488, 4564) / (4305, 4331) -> 0.15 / 24.3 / 22.6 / 30.7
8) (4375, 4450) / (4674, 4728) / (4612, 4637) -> -0.04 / 27.8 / 31.9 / 31.8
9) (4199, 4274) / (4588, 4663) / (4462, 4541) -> -0.03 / 25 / 30.4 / 31.6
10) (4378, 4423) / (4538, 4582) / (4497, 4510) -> -0.08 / 26.8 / 31.8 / 31.1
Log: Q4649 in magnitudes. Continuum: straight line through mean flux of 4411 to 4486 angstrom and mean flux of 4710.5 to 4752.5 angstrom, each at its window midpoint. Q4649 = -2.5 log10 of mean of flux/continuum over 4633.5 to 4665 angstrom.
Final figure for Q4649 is -0.02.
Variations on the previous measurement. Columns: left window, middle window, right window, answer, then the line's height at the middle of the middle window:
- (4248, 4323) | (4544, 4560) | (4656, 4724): -0.052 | 28.8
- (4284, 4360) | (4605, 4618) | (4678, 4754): -0.072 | 29.6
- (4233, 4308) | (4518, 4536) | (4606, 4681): 0.000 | 29.2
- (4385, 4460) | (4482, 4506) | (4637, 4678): -0.071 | 29.2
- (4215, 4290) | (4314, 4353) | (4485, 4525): 0.043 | 26.8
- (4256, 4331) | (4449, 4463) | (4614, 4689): -0.043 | 27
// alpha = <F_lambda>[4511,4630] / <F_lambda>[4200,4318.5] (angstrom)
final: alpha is 1.3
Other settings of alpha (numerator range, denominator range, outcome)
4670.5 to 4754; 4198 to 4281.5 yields 1.28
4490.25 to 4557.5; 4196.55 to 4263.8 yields 1.23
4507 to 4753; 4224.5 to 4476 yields 1.21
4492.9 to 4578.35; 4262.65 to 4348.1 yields 1.31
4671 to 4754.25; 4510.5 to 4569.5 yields 1.04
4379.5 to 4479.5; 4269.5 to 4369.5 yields 1.17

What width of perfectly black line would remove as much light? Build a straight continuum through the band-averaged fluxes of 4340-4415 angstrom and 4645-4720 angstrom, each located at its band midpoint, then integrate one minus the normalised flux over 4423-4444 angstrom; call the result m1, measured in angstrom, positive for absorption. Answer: -1.7 angstrom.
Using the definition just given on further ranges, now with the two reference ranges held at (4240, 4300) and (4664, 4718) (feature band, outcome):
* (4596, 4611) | -0.58 angstrom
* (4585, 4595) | -0.64 angstrom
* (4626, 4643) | -0.59 angstrom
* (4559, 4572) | -1.04 angstrom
